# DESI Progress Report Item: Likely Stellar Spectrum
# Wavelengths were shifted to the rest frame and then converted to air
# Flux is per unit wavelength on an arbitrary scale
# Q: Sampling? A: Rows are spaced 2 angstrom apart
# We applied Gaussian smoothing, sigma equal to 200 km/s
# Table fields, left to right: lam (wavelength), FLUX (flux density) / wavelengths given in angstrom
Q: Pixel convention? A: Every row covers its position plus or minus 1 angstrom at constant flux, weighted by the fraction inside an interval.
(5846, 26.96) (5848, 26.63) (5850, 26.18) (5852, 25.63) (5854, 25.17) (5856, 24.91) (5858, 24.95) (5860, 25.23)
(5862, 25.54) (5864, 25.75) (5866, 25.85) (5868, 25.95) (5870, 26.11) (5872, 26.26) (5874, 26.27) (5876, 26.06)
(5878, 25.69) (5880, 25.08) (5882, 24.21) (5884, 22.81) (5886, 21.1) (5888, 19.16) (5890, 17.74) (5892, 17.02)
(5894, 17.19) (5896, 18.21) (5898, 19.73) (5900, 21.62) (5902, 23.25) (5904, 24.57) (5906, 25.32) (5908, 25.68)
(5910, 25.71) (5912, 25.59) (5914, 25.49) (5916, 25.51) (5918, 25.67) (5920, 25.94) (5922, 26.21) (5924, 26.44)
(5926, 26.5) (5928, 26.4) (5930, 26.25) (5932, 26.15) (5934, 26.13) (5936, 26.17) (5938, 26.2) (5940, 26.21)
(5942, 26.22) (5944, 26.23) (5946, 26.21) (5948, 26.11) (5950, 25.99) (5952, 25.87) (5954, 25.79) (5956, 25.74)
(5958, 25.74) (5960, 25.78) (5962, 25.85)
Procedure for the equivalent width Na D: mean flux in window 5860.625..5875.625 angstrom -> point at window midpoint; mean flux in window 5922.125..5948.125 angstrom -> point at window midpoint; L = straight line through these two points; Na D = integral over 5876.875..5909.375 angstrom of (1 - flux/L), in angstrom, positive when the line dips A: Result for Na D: 5.3 angstrom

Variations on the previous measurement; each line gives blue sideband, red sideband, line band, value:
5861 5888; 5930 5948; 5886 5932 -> 3.9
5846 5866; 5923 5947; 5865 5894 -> 2.8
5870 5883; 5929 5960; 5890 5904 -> 3.3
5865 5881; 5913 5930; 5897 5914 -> 1.3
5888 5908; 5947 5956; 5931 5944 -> -0.9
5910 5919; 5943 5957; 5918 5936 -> -0.3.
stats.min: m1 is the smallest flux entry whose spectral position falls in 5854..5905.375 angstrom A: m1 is 17.02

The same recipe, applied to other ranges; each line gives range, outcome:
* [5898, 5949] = 19.73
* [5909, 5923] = 25.49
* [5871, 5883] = 24.21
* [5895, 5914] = 18.21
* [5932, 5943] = 26.13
